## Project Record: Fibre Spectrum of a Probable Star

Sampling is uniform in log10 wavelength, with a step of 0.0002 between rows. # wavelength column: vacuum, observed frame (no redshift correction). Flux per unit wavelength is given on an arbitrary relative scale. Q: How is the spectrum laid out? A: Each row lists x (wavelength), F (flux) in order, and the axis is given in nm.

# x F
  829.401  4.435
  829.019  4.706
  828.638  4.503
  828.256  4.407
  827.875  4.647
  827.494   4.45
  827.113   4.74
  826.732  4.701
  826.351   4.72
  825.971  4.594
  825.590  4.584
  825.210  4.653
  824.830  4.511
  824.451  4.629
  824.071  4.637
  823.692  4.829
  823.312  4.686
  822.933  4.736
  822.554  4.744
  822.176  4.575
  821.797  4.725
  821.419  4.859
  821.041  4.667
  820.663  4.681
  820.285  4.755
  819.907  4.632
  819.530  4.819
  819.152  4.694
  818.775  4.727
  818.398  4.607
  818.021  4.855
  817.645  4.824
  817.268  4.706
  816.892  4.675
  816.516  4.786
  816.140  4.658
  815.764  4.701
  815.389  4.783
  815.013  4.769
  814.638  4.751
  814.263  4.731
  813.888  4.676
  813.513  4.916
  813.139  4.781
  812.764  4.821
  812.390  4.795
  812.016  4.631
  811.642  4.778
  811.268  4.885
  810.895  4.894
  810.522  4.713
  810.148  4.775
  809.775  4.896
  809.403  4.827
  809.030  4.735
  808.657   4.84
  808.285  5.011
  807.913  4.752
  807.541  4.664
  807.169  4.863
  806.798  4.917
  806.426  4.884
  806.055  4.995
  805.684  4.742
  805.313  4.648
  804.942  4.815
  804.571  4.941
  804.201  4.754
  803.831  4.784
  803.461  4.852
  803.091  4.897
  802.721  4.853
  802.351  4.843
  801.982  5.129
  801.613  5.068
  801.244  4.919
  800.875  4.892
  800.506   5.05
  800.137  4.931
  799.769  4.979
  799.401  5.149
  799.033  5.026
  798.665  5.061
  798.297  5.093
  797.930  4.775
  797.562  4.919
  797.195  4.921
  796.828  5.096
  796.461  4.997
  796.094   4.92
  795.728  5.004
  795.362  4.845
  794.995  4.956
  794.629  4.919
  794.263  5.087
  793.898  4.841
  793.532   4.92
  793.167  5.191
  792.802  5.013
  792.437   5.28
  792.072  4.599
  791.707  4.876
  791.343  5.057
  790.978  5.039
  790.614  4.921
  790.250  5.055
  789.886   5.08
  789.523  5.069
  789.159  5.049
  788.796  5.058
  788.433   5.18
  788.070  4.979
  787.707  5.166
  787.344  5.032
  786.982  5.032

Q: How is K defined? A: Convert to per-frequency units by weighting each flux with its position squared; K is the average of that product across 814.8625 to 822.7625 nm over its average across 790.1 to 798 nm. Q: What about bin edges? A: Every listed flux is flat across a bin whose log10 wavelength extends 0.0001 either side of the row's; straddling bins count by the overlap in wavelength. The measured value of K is 1.0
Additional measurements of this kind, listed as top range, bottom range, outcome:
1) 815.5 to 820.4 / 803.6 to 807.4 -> 1.01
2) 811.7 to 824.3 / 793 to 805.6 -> 1.00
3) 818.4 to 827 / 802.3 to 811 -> 1.01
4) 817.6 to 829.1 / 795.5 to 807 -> 1.00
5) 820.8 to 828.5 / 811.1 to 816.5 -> 1.00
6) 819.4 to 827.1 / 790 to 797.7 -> 1.01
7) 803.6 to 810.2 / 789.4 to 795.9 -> 1.00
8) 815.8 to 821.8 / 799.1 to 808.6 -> 1.00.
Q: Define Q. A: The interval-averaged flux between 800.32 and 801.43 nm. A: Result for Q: 4.95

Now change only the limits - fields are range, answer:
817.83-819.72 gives 4.74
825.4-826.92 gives 4.65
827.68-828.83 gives 4.52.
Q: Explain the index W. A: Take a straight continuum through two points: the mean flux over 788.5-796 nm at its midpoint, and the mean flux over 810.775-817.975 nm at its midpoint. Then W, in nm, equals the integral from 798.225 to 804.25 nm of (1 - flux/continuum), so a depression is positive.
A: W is -0.070 nm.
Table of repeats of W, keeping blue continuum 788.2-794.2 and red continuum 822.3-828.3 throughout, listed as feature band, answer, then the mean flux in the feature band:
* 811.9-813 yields 0.01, 4.76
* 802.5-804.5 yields 0.02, 4.83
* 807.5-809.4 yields 0.01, 4.81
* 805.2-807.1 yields 0.00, 4.85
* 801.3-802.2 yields -0.03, 5.07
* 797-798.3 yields 0.01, 4.91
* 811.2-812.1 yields 0.01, 4.76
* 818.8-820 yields 0.00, 4.72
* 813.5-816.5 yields 0.01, 4.74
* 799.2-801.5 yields -0.03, 4.99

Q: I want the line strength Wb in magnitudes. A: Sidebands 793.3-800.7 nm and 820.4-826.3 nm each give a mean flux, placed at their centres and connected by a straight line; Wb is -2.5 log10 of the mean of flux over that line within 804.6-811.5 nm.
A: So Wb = 0.01 mag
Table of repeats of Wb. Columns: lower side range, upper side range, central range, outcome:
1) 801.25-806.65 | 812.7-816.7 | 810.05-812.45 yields 0.00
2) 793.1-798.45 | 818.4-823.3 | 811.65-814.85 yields 0.01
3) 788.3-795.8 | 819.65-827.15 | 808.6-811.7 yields 0.00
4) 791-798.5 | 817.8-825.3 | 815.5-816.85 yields 0.01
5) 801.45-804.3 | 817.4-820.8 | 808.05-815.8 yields 0.00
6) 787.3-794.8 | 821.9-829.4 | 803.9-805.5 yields 0.02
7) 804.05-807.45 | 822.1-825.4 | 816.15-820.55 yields 0.00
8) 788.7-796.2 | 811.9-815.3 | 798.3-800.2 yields -0.03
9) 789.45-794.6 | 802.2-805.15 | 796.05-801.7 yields -0.02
